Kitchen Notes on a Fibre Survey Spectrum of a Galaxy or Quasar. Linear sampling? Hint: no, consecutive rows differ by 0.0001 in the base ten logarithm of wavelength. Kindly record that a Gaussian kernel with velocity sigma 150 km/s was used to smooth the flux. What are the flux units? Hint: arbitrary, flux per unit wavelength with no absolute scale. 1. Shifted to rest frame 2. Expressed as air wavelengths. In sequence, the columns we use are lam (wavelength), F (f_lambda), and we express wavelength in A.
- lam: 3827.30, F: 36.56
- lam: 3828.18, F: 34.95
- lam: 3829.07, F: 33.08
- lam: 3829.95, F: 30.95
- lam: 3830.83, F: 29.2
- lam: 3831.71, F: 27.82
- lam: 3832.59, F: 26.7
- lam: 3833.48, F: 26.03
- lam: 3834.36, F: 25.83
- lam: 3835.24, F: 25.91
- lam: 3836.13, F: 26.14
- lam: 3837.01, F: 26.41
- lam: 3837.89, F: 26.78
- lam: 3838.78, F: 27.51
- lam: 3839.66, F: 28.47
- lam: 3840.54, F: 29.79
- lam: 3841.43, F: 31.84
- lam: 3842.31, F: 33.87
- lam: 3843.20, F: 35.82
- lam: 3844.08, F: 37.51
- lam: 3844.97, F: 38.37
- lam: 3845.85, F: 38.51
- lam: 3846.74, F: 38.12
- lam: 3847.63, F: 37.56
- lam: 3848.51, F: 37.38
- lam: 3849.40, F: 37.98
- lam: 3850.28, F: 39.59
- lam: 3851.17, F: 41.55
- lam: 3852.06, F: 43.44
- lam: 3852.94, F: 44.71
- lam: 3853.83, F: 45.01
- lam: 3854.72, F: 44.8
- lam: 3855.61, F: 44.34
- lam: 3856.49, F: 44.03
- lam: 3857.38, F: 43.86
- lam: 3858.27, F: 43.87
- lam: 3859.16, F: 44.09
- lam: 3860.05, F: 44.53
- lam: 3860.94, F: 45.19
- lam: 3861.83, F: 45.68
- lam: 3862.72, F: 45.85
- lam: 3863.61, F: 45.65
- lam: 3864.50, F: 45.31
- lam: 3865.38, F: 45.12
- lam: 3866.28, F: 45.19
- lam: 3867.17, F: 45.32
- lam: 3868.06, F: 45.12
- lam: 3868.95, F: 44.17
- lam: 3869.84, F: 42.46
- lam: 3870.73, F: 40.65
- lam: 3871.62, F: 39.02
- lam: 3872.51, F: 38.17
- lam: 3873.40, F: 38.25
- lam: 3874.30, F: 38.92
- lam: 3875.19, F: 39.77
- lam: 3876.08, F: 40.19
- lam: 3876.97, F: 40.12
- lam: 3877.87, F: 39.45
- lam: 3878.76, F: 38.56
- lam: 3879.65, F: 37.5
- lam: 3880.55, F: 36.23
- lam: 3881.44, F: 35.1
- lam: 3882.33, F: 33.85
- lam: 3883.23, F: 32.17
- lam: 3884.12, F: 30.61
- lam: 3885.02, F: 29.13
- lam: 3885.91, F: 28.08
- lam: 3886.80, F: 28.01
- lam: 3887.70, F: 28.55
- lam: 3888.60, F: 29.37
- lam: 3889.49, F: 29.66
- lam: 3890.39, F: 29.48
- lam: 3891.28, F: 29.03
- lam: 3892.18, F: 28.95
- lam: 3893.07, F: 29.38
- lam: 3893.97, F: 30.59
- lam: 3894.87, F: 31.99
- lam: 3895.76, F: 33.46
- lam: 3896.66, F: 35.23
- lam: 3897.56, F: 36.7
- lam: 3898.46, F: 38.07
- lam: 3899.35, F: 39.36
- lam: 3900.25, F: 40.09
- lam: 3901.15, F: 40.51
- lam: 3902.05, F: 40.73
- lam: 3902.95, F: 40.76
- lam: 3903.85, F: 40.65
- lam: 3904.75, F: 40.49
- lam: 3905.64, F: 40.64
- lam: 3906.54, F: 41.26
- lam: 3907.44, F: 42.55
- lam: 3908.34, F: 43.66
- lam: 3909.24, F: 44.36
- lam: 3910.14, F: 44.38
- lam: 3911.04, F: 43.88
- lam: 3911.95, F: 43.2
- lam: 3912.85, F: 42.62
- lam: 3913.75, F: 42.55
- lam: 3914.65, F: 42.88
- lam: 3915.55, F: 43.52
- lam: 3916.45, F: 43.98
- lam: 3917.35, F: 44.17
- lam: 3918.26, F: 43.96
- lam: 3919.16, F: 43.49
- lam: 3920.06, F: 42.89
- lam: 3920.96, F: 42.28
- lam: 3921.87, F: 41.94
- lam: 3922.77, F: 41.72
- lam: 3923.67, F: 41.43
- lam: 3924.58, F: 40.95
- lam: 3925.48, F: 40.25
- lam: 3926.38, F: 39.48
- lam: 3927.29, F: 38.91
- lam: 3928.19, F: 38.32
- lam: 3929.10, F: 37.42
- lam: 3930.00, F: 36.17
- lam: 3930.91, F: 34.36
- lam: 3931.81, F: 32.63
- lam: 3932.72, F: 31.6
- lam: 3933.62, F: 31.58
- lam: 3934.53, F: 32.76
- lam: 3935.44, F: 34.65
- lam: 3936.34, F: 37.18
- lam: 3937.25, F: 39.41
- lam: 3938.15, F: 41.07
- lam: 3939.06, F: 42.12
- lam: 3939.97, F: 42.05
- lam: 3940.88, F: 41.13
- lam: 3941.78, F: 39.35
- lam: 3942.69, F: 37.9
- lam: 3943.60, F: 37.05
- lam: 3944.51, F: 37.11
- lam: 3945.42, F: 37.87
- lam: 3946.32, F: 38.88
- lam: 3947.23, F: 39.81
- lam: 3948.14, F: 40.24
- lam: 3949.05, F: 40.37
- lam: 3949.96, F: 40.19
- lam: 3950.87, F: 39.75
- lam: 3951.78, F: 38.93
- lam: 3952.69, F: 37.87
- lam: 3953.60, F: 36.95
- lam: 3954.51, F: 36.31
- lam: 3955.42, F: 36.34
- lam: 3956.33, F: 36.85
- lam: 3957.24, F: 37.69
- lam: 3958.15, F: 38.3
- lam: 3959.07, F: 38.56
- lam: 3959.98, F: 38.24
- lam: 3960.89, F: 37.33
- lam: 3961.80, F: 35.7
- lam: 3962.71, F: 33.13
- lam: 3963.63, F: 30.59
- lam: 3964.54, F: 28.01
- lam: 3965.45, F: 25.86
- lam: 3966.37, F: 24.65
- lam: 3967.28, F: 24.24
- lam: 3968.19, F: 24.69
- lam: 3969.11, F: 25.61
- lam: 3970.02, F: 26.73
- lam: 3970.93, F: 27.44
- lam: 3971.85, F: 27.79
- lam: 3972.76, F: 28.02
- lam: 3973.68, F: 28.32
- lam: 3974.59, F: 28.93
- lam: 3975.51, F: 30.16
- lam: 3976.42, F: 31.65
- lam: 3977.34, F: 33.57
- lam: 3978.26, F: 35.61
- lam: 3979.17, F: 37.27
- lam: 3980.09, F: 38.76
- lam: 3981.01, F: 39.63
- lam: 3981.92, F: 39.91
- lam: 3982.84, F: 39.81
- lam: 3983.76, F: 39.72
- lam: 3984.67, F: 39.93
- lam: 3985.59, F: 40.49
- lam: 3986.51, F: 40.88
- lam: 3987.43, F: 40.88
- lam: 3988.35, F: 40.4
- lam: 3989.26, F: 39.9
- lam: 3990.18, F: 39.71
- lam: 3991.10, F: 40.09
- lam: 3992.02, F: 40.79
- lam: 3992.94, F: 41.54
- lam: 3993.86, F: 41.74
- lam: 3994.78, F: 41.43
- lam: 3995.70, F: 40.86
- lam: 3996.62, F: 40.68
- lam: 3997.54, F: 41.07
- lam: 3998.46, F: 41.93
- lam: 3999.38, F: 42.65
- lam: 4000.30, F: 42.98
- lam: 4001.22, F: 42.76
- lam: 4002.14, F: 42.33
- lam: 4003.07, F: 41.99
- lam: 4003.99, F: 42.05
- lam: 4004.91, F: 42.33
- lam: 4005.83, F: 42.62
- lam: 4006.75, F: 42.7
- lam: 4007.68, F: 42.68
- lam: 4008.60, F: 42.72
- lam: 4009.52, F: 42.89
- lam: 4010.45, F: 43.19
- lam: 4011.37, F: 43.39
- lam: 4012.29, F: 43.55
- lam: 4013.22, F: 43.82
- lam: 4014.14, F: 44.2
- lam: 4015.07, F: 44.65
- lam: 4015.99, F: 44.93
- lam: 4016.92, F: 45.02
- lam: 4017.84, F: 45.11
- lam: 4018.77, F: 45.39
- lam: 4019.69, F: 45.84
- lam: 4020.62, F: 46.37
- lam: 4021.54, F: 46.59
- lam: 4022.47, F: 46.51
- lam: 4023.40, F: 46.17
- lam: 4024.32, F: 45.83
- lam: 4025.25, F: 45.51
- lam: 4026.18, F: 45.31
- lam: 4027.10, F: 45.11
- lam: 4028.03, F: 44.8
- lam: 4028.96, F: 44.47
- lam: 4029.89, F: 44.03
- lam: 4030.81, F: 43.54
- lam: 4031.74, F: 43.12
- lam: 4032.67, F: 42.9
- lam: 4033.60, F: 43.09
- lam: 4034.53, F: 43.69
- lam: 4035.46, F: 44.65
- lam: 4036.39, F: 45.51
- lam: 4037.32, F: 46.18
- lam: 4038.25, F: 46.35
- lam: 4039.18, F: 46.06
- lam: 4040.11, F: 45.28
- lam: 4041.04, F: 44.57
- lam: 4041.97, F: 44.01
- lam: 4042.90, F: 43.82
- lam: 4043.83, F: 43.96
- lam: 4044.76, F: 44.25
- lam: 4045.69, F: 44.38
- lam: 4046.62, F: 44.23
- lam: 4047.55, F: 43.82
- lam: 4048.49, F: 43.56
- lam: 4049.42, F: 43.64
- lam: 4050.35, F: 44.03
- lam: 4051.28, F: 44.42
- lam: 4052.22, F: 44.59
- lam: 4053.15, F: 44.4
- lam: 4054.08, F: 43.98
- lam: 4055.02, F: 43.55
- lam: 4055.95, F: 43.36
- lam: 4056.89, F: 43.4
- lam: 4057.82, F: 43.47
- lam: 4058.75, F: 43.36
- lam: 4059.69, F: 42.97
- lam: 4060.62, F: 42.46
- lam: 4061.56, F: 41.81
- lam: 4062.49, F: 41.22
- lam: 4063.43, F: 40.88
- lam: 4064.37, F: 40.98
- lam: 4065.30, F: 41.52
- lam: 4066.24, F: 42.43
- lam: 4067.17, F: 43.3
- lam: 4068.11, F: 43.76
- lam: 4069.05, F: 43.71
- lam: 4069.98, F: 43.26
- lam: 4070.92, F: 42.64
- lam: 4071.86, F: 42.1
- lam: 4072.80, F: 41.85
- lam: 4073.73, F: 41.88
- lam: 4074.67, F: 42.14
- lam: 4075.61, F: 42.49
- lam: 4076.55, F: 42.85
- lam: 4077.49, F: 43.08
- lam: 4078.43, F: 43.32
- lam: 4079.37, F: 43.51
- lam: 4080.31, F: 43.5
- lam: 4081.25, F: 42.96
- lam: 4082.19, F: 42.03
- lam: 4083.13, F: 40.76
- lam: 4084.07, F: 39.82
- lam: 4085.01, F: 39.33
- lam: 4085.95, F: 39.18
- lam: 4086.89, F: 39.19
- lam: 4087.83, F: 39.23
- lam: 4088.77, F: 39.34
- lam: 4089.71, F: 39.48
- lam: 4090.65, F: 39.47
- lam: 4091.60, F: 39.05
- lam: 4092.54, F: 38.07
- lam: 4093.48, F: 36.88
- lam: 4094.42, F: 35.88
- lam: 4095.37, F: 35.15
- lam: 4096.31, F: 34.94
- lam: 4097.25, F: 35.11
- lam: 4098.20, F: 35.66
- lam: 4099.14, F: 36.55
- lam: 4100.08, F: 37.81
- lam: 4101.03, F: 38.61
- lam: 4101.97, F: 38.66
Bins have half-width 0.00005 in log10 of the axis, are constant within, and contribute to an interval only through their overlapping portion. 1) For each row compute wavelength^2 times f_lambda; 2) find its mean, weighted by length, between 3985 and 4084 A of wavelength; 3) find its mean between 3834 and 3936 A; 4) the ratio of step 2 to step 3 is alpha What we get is 1.22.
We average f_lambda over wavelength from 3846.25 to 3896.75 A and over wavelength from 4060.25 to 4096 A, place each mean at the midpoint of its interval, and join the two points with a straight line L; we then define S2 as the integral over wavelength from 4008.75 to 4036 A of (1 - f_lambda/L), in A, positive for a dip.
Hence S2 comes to -2.9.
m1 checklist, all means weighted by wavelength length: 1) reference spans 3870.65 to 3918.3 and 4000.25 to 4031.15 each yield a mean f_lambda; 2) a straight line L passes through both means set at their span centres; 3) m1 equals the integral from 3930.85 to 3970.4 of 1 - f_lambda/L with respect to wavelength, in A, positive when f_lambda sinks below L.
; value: 4.9 A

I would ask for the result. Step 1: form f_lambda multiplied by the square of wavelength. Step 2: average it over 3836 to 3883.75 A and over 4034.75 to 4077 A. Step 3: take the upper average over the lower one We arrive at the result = 1.22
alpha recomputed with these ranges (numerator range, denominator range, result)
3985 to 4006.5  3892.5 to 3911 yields 1.12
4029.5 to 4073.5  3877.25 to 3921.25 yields 1.25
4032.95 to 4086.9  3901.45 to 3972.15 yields 1.21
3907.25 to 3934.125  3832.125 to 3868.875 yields 1.10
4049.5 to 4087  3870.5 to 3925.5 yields 1.22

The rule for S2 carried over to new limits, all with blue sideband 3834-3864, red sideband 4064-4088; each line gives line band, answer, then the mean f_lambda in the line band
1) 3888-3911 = 1.15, 36.9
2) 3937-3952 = 0.02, 39.6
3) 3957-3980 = 5.11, 31.2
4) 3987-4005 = -0.36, 41.4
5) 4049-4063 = -0.58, 43.4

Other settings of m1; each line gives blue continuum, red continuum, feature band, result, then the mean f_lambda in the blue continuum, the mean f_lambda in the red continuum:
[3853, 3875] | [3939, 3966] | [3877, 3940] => 4.1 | 43.5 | 37.2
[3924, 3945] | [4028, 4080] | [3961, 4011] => 4.1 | 37.6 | 43.5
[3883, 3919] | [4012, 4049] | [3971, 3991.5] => 2.8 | 37.3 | 44.8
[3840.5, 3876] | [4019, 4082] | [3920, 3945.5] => 2.4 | 41.4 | 43.8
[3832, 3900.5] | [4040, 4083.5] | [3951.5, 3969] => 2.8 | 36.7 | 43.1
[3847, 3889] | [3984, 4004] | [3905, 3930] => -1.0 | 39.9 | 41.2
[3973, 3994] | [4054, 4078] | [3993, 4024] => -3.4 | 37.6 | 42.6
